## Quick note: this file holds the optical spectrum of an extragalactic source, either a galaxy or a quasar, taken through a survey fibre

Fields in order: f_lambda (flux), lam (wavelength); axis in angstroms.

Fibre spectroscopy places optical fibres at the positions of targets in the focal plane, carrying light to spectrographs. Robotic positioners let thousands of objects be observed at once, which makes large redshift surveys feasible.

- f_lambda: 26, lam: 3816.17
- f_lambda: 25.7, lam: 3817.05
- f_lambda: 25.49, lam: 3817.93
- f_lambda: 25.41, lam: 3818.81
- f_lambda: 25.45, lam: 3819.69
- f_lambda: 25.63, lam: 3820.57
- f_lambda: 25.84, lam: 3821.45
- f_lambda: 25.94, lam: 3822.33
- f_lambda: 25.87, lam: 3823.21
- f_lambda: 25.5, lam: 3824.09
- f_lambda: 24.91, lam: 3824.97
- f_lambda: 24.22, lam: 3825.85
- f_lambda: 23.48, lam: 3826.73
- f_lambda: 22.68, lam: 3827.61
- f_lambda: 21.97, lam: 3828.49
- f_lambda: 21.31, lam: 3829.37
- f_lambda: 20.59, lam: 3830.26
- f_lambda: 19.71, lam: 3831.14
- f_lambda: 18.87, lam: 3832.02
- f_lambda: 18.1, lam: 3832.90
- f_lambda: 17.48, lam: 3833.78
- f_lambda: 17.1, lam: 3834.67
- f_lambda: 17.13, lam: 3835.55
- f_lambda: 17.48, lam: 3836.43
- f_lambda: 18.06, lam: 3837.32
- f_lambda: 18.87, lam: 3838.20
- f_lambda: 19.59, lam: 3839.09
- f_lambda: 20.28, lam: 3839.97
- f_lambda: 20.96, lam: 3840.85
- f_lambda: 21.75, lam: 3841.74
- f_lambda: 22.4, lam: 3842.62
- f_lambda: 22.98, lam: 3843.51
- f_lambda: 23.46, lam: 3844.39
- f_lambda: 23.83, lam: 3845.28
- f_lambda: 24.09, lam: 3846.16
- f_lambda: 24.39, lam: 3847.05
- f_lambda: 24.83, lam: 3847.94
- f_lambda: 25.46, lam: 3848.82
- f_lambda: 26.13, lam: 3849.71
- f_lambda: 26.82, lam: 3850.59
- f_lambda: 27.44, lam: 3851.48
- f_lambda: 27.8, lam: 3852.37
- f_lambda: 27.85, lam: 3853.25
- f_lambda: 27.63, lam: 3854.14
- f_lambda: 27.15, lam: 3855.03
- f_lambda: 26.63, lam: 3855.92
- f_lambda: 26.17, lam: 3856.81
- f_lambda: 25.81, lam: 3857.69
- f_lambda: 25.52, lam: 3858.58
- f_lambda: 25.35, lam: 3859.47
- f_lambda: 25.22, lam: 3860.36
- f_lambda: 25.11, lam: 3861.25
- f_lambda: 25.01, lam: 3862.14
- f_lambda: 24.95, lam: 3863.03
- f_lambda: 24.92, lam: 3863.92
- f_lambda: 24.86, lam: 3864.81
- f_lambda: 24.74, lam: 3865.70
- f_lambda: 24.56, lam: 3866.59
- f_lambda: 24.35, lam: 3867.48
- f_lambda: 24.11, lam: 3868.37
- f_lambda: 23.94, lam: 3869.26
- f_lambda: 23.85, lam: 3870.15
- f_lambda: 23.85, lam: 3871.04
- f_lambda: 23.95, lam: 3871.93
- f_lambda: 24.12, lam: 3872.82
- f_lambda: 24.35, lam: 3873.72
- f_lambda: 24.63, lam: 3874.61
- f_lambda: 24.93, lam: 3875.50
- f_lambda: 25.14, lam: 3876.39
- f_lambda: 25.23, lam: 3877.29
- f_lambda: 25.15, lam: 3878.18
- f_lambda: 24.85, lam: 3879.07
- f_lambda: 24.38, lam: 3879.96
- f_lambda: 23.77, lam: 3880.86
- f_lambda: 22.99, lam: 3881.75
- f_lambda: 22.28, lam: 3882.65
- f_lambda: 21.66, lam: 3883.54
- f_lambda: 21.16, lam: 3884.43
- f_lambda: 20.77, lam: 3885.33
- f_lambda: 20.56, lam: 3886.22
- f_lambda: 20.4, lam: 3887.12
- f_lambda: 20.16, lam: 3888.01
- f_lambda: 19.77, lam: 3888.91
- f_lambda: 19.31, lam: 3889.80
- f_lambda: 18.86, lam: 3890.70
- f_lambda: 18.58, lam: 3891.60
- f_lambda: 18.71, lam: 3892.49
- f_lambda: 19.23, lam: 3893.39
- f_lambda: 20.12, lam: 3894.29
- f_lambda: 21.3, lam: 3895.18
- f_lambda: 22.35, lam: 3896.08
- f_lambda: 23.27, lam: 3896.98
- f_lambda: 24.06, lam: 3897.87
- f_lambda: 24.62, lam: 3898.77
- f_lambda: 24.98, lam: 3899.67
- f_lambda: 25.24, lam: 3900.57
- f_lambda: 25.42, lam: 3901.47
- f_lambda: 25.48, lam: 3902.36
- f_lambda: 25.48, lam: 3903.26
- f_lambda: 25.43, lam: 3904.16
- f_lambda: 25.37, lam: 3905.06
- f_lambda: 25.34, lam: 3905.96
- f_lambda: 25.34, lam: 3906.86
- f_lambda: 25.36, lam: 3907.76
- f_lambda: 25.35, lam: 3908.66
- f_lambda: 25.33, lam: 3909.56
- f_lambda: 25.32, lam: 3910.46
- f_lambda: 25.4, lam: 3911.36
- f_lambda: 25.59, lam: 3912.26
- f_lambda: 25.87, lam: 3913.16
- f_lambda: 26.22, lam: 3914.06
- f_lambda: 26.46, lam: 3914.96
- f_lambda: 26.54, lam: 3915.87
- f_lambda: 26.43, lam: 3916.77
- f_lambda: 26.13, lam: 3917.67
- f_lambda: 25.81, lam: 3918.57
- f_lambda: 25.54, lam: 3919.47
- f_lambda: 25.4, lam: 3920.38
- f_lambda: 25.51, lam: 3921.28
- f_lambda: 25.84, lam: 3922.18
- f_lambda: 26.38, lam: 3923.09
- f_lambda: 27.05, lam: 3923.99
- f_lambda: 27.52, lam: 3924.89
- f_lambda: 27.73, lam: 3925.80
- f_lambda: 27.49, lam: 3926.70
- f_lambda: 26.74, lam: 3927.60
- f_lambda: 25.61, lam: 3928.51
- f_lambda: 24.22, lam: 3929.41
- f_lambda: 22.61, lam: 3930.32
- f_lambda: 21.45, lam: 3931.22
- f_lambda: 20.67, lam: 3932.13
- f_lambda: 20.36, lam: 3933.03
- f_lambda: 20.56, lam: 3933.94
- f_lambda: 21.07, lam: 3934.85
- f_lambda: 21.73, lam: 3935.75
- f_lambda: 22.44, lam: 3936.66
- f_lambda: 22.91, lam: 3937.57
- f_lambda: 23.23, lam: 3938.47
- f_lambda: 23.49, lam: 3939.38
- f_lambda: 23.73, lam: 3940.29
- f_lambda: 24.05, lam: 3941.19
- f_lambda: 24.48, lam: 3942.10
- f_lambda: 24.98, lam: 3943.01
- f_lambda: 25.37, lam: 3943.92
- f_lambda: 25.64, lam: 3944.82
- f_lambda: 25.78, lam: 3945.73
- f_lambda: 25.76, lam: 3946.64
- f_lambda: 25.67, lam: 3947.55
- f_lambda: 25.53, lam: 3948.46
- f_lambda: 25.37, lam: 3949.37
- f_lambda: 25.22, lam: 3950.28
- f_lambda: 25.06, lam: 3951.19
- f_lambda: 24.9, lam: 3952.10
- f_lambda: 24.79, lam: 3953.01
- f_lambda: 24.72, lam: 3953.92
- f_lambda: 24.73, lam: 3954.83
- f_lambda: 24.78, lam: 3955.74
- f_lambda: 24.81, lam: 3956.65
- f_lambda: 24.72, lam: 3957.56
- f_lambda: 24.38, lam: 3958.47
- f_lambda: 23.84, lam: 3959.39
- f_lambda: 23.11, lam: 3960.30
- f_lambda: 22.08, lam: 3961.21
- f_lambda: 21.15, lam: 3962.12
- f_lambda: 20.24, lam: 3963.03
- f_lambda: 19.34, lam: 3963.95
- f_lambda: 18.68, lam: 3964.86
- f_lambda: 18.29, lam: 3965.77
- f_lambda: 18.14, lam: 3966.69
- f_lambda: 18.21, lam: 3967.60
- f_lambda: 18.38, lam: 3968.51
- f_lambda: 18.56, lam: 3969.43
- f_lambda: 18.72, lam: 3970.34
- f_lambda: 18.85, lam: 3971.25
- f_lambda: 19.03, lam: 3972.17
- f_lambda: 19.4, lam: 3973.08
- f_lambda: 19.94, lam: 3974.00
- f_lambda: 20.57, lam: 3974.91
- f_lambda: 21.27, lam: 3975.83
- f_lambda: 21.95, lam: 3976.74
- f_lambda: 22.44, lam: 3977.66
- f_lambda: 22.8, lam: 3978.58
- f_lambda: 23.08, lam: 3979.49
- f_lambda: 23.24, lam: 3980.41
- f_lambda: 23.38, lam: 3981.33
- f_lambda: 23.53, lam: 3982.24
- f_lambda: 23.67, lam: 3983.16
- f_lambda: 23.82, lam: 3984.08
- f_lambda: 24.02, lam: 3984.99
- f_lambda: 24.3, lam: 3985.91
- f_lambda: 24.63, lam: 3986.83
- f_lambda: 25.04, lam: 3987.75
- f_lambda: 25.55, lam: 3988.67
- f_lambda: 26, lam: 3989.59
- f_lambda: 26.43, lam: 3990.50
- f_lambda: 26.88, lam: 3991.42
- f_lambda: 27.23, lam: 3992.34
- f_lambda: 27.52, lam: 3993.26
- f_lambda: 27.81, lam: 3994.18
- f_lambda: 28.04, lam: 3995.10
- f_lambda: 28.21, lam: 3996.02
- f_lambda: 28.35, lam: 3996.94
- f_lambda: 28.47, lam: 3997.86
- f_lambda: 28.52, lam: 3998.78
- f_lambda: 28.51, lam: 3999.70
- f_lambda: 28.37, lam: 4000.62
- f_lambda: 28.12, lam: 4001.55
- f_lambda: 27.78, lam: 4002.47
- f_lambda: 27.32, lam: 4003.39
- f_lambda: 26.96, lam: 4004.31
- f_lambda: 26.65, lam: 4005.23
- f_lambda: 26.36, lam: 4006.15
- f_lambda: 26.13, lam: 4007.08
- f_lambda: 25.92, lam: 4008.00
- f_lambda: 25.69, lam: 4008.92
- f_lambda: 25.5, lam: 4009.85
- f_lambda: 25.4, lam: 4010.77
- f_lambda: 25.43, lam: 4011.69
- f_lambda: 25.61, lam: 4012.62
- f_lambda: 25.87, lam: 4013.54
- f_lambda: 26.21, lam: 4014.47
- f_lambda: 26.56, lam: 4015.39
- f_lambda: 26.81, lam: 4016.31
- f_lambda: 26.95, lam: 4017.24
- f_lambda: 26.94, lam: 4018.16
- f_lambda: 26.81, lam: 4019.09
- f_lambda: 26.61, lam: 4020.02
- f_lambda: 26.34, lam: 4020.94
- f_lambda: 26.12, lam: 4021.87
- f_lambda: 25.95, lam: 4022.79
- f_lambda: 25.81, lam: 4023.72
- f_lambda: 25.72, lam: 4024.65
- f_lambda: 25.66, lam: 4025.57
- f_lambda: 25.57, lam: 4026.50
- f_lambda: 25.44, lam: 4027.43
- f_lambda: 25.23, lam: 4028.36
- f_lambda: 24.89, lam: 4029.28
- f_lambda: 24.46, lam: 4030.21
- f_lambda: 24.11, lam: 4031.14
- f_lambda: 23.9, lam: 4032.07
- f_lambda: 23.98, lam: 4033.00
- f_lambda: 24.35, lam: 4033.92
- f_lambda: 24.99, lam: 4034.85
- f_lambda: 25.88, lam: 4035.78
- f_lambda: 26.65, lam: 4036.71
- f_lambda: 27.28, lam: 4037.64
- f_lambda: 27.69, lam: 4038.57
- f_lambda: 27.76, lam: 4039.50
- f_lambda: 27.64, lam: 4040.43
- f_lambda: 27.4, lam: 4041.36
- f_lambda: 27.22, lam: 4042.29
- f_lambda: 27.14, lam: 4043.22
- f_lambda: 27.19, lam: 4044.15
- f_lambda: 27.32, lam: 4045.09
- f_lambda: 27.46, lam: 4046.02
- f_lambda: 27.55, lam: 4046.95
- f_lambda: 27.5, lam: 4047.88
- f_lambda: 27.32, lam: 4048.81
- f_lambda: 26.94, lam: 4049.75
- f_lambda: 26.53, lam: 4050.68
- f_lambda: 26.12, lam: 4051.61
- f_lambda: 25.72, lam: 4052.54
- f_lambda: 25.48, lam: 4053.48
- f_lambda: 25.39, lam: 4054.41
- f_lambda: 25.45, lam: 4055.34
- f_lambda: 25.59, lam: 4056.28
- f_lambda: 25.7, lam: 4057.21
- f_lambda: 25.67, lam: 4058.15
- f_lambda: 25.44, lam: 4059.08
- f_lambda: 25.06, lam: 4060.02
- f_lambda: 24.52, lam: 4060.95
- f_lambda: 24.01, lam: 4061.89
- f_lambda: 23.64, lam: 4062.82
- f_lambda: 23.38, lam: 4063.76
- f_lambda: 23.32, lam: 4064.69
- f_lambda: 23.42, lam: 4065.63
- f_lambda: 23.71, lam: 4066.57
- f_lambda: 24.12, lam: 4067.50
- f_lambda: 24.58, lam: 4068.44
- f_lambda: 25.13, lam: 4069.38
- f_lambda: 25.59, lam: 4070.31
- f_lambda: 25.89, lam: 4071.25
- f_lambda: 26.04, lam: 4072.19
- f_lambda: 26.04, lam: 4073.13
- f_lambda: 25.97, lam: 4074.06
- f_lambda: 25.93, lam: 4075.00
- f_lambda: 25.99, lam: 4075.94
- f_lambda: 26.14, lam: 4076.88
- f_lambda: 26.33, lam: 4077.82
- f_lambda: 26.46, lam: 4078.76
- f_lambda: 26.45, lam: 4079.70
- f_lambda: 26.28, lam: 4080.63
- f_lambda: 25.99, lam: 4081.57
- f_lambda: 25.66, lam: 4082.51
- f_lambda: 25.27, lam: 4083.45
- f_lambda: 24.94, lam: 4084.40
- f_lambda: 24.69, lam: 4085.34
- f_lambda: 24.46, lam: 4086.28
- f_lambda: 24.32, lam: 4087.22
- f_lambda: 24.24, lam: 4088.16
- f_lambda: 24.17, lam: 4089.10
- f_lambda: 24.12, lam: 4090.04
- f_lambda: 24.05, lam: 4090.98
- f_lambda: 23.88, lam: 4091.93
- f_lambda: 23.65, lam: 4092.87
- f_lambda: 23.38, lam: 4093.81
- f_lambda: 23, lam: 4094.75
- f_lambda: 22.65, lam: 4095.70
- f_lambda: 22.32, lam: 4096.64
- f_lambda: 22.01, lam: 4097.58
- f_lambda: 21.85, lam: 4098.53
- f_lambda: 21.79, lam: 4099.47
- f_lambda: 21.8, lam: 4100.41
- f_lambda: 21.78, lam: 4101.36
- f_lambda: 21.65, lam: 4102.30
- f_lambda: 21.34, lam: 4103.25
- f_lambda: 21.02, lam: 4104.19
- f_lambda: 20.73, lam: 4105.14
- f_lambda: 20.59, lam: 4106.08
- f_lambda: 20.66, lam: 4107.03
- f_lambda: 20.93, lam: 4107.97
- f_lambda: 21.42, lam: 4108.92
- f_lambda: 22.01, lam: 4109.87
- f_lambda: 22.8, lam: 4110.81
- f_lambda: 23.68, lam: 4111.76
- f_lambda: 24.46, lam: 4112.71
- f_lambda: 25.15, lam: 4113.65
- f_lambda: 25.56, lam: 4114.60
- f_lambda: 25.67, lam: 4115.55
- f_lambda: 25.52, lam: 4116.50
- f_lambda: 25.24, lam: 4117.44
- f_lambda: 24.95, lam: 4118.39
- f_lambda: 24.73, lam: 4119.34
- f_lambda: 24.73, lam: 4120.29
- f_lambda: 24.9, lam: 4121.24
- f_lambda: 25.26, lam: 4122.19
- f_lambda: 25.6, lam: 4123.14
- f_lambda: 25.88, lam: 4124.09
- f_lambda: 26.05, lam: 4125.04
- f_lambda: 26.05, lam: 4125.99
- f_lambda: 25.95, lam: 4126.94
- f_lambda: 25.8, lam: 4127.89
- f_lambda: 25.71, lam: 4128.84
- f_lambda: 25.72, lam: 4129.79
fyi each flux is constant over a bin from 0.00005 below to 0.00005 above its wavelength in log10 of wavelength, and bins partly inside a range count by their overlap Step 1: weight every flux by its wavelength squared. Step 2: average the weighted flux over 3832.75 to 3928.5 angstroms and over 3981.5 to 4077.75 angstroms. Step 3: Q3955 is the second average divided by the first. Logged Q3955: 1.17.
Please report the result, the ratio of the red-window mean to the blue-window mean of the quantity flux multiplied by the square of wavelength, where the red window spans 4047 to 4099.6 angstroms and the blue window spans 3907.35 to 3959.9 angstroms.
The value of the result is 1.1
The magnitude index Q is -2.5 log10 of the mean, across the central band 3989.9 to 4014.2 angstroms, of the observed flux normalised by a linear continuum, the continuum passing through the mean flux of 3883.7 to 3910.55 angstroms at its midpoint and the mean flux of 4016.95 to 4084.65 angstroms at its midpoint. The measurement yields -0.093 mag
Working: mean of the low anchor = 22.7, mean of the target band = 27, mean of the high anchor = 25.8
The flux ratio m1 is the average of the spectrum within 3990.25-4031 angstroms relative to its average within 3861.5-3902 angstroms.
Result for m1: 1.2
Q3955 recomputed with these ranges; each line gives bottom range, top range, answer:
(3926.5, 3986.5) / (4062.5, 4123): 1.13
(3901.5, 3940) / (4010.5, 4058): 1.11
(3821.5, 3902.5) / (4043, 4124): 1.19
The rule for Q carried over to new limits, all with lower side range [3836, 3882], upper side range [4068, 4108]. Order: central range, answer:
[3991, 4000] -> -0.16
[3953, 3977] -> 0.14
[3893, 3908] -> 0.01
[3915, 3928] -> -0.10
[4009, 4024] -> -0.09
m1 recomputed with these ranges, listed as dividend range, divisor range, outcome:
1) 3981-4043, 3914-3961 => 1.06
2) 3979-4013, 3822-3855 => 1.15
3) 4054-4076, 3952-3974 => 1.17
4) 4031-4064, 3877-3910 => 1.14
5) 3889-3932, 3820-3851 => 1.10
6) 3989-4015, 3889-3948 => 1.11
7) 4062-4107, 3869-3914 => 1.03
